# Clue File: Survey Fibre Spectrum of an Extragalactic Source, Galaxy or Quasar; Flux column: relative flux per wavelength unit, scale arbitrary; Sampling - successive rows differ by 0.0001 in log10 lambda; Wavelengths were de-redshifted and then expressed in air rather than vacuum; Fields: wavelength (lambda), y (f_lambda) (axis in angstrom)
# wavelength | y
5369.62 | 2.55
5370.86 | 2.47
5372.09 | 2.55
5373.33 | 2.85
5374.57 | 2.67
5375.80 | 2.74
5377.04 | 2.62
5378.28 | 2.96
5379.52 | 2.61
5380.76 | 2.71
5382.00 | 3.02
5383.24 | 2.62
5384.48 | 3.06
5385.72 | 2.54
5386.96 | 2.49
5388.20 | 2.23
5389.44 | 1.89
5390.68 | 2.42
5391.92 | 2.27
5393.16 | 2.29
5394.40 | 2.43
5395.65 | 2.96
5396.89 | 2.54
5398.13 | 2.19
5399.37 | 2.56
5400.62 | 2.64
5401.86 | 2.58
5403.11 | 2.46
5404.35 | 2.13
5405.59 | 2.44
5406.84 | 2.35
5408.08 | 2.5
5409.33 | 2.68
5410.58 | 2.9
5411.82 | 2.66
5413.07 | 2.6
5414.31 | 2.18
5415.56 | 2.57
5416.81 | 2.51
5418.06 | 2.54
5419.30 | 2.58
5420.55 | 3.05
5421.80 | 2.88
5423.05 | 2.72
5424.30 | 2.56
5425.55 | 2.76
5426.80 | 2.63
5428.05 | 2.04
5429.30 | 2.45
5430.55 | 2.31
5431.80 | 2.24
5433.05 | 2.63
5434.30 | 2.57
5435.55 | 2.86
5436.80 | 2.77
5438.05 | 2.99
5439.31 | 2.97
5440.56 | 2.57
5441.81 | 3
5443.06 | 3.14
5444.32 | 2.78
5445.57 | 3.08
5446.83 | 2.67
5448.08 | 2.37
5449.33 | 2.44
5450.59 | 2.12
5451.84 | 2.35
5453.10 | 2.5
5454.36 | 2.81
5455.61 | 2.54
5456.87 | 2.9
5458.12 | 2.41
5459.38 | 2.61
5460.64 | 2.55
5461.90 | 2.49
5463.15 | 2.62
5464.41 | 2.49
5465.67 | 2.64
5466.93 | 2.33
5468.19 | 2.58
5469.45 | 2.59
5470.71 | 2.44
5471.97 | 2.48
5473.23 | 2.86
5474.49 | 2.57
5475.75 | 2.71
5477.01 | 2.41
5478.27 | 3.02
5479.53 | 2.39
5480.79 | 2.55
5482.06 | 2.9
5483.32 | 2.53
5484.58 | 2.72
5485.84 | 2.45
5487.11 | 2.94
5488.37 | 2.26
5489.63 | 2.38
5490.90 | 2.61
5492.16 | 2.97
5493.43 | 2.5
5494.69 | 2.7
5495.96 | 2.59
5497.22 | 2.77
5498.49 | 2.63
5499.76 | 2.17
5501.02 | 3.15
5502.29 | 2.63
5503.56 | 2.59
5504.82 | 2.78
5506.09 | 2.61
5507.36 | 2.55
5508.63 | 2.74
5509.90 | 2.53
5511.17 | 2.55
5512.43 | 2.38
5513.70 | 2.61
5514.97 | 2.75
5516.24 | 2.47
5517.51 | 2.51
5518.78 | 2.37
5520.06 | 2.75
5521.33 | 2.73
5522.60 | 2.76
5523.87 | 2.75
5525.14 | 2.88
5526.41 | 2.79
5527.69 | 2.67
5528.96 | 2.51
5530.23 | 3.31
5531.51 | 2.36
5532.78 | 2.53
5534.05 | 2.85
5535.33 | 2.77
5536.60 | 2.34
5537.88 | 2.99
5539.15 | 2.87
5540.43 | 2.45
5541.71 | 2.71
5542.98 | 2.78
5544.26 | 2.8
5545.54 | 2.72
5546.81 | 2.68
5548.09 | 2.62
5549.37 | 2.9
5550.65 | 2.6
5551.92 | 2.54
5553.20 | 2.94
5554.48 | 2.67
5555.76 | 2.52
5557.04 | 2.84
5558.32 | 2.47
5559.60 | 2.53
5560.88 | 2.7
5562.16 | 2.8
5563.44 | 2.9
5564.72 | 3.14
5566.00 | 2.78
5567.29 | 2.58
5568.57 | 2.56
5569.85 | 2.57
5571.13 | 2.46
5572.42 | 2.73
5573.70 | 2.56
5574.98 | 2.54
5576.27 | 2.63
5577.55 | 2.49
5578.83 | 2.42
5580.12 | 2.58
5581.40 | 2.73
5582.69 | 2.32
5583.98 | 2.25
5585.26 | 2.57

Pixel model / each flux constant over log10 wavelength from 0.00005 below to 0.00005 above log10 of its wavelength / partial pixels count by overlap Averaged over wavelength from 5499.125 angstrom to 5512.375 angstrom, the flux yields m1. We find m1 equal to 2.62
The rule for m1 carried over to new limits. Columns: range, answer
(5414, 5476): 2.61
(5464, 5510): 2.62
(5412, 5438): 2.58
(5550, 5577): 2.67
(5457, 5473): 2.54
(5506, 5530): 2.64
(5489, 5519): 2.61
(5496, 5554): 2.67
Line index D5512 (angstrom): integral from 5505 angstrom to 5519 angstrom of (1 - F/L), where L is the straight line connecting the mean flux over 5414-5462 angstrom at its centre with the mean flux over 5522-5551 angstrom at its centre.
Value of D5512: 0.7 angstrom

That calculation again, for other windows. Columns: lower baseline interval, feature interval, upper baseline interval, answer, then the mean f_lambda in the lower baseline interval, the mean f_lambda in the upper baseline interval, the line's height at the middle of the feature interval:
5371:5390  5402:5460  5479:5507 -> 0.6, 2.64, 2.63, 2.63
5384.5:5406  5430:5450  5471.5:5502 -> -1.4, 2.43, 2.64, 2.53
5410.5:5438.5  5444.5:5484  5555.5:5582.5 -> 0.5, 2.6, 2.64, 2.61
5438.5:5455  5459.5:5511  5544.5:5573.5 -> 1.4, 2.68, 2.69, 2.68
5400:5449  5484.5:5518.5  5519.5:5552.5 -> 1.0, 2.62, 2.72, 2.69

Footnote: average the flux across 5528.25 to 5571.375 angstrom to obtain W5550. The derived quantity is 2.7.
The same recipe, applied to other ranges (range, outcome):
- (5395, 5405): 2.51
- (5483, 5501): 2.61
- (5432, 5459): 2.68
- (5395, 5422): 2.56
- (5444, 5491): 2.58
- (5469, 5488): 2.63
